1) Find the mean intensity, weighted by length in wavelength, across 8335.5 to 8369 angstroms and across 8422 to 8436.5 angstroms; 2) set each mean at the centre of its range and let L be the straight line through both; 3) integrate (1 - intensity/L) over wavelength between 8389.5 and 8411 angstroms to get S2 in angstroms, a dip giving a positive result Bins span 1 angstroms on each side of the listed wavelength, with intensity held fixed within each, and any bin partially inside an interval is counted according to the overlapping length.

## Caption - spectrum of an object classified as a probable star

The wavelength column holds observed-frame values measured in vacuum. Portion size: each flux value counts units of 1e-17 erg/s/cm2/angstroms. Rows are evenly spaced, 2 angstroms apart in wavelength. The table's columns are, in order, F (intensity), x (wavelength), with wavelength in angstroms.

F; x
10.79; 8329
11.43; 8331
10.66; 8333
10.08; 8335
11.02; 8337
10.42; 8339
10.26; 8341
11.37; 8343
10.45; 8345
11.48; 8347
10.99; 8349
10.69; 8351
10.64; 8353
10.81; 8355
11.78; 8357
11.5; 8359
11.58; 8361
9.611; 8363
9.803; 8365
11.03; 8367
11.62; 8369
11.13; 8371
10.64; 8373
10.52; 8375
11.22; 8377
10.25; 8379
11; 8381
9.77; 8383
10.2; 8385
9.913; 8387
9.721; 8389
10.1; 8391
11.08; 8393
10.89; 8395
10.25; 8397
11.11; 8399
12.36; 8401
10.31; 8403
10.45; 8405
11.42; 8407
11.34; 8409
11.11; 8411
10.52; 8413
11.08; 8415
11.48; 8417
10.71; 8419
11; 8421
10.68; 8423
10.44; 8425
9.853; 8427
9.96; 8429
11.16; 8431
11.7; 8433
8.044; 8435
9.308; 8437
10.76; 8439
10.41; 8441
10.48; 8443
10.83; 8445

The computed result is -0.9 angstroms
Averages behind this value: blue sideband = 10.9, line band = 10.9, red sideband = 10.2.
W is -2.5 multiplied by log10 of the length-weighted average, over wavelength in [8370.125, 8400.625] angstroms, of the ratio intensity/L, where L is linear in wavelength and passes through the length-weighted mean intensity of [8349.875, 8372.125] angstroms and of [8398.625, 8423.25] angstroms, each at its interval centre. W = 0.04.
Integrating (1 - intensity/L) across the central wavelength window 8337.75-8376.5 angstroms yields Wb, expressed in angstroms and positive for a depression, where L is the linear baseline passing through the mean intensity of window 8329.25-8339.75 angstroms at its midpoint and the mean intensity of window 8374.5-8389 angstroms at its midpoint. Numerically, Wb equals -1.1 angstroms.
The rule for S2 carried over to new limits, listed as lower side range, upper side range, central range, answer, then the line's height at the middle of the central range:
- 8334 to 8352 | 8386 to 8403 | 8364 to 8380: -0.12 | 10.7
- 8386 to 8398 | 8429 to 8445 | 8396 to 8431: -1.81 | 10.3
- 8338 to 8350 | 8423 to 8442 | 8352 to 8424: -1.90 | 10.5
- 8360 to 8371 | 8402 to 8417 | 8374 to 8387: 0.45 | 10.8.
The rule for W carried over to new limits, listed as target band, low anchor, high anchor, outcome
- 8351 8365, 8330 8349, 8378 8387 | -0.03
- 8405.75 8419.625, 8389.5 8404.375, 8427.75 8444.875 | -0.05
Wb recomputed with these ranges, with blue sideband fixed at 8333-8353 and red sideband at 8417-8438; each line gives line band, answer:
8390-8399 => -0.1 angstroms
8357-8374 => -0.5 angstroms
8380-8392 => 0.5 angstroms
